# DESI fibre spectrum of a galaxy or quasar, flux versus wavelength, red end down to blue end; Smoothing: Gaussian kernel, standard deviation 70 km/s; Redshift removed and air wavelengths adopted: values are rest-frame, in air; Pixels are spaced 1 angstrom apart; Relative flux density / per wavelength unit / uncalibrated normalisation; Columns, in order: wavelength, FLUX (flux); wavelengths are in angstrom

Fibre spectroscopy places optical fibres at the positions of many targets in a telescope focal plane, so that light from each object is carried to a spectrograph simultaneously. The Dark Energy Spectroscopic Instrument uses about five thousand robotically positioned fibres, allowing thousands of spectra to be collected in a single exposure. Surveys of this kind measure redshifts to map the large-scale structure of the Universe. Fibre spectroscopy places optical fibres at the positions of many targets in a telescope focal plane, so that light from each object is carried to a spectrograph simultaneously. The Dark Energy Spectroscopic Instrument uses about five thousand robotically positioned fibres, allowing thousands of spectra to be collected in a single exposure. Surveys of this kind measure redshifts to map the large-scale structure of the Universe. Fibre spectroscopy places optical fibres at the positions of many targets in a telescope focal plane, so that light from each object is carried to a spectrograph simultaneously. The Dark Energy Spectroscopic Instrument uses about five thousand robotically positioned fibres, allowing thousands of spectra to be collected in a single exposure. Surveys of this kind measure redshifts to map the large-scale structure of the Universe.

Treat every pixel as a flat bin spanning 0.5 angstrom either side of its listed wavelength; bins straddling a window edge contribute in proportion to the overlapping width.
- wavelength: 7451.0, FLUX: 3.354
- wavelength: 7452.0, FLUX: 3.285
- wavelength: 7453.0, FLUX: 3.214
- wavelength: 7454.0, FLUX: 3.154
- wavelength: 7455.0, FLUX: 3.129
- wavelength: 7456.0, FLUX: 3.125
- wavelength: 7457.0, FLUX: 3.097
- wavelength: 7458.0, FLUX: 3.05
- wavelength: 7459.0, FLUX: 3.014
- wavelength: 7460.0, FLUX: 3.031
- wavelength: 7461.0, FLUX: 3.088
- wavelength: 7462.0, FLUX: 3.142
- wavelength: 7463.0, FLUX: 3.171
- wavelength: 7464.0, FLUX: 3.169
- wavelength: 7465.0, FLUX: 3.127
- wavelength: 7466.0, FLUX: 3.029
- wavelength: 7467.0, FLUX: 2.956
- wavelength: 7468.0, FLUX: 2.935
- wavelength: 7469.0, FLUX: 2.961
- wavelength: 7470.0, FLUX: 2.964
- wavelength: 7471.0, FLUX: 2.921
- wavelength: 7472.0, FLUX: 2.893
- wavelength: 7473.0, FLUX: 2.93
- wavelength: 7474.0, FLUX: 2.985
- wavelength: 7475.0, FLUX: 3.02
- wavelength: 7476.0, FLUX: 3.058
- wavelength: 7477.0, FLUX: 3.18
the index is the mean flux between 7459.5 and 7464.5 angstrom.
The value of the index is 3.12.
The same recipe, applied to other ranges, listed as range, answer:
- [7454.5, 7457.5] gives 3.12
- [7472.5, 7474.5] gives 2.96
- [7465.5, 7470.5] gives 2.97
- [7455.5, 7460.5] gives 3.06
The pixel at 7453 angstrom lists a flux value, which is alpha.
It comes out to 3.214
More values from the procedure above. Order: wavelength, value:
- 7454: 3.154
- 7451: 3.354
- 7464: 3.169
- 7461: 3.088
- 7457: 3.097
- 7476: 3.058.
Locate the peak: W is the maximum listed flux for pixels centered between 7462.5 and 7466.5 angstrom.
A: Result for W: 3.171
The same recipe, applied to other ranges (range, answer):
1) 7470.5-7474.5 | 2.985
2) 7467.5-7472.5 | 2.964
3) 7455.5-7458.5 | 3.125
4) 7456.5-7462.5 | 3.142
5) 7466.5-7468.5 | 2.956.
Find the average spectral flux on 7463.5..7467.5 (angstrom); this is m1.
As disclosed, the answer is 3.07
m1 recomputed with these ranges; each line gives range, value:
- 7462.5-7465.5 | 3.16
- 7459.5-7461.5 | 3.06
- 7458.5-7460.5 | 3.02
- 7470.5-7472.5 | 2.91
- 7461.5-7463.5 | 3.16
